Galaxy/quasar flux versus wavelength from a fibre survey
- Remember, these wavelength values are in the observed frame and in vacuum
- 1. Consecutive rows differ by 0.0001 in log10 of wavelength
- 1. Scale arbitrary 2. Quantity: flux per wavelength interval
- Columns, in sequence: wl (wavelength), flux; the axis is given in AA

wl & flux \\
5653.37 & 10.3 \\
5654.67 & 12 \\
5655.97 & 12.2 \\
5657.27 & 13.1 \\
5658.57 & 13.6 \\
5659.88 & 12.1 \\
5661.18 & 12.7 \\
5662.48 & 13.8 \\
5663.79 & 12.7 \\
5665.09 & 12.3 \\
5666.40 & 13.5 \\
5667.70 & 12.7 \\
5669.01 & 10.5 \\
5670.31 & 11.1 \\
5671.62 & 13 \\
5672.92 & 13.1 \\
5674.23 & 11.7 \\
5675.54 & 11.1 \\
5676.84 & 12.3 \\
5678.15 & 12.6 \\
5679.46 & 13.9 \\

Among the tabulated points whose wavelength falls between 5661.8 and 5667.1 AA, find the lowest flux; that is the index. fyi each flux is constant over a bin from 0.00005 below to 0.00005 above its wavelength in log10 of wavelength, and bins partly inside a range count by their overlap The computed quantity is 12.3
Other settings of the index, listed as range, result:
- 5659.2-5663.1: 12.1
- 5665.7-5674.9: 10.5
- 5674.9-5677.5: 11.1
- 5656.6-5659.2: 13.1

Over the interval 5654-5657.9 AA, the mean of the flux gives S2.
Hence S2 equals 12.4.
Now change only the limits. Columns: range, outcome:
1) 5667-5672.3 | 11.9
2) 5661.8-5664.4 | 13.2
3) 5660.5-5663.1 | 13.3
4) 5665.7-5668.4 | 13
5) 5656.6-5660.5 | 12.9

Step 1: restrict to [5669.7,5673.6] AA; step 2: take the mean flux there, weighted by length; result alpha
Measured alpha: 12.4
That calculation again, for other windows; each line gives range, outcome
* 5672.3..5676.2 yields 12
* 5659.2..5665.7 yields 12.7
